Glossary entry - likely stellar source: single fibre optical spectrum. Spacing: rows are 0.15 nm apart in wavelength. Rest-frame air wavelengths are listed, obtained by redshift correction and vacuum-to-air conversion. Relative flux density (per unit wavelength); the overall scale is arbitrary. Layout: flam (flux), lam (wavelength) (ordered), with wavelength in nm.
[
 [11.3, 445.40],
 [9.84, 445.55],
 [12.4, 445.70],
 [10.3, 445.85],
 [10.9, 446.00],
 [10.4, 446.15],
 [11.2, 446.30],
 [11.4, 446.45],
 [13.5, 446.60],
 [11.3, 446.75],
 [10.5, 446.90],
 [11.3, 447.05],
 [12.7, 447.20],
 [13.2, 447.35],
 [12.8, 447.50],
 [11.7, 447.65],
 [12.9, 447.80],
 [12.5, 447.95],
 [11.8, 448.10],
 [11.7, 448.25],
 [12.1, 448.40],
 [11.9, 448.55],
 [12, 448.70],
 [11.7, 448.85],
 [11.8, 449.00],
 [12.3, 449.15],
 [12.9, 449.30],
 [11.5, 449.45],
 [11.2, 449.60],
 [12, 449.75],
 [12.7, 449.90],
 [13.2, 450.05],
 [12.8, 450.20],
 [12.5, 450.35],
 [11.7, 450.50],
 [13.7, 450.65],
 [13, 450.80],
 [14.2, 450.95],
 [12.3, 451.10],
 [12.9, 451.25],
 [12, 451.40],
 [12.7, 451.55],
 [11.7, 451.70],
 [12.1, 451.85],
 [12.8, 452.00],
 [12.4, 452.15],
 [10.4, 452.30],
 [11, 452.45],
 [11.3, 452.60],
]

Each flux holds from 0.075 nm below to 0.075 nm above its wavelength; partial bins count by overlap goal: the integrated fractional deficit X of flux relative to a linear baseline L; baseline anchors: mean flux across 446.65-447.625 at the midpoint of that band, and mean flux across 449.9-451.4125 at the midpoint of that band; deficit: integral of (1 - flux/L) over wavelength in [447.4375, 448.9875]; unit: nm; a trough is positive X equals 0.02 nm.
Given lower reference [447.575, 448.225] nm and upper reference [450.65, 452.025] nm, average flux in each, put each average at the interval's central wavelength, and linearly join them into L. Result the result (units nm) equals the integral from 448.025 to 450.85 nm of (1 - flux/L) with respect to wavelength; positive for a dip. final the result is 0.04 nm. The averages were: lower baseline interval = 12.2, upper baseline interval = 12.7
